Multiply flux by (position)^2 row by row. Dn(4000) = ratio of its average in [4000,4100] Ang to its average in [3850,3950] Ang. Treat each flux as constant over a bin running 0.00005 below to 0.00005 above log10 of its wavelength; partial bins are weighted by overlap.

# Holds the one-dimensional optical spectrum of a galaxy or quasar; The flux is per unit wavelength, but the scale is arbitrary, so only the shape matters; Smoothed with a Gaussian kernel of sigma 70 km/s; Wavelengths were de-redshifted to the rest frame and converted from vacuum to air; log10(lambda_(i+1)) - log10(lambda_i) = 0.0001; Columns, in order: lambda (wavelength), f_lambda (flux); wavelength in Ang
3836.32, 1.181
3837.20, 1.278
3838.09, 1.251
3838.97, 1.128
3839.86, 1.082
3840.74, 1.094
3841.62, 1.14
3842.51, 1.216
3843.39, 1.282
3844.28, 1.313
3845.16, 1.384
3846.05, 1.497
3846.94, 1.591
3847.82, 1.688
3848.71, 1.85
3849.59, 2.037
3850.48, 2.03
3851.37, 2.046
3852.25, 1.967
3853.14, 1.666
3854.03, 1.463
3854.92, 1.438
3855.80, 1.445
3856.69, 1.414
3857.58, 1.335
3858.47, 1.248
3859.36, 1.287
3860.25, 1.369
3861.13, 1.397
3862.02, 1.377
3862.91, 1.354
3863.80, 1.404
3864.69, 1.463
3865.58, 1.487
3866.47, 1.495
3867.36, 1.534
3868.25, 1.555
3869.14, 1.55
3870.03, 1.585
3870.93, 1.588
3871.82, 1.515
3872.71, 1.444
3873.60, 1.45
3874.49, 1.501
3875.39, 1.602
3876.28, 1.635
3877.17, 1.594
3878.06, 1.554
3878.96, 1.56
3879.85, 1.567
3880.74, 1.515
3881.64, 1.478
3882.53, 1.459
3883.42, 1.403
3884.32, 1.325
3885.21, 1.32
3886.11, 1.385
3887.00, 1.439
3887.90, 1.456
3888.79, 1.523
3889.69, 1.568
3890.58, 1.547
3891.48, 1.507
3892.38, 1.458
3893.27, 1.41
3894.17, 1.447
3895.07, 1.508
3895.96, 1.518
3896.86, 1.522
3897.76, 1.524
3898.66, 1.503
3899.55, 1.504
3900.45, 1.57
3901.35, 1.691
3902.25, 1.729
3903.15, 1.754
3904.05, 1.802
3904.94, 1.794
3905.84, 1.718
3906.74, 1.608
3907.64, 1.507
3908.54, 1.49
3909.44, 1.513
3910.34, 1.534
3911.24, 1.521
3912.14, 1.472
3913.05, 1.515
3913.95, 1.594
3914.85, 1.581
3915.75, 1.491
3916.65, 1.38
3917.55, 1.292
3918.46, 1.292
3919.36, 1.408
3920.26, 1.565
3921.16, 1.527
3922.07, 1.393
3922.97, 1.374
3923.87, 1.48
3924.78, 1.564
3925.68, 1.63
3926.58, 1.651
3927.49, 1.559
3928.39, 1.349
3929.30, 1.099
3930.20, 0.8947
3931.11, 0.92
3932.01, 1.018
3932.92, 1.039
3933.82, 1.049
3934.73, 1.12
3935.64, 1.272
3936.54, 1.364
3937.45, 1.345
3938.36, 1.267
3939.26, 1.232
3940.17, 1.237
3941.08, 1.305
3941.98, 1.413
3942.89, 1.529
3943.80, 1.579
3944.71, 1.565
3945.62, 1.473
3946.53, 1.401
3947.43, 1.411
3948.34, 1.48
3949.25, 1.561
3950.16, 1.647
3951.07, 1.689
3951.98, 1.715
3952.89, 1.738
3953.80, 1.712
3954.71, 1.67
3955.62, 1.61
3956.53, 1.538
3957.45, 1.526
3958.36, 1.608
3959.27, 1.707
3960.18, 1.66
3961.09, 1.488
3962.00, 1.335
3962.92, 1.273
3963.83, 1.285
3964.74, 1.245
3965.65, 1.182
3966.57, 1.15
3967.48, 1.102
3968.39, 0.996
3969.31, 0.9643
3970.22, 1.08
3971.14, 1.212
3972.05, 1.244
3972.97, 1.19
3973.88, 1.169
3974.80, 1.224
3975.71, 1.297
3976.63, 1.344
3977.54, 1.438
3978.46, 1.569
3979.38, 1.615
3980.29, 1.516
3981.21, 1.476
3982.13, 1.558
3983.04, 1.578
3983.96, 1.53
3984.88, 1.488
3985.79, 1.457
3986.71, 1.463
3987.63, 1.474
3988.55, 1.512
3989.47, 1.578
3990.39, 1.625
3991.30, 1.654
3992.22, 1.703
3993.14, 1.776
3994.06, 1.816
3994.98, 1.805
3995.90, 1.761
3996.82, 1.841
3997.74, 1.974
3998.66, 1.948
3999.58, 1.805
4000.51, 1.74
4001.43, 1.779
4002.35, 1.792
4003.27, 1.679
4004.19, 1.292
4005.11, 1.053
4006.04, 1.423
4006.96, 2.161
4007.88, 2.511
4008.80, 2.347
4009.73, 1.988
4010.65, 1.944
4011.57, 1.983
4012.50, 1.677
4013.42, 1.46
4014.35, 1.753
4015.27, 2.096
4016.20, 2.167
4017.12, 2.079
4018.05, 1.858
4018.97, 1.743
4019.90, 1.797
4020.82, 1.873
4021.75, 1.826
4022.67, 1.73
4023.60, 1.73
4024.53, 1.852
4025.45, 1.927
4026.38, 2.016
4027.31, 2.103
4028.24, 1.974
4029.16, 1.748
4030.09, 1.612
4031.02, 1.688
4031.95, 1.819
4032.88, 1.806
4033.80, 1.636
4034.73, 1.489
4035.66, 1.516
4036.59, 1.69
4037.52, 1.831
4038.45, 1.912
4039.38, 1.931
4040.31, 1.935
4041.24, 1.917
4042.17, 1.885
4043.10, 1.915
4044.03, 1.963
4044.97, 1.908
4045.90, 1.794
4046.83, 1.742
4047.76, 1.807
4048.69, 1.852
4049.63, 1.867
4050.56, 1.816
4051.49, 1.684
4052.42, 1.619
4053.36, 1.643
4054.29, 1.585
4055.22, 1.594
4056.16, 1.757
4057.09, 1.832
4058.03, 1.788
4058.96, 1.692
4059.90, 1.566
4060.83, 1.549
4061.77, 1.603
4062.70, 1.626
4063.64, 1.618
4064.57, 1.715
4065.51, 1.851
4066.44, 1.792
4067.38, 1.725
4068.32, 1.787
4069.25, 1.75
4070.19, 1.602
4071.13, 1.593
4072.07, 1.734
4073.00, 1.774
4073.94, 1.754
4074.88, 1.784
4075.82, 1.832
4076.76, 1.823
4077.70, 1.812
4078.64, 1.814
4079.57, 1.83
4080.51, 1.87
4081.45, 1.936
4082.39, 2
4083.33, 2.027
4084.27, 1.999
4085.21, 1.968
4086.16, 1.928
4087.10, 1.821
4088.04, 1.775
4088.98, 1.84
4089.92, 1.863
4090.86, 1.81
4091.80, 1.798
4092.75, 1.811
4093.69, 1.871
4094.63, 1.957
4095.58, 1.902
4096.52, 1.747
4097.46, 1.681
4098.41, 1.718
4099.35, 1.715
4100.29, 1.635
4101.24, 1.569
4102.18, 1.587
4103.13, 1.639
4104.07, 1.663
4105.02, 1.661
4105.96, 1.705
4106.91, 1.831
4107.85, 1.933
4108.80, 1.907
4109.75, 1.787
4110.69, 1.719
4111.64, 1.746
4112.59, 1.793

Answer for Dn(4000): 1.32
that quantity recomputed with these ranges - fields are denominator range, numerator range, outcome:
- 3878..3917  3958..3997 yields 0.98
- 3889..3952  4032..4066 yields 1.28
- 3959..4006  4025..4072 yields 1.23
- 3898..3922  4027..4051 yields 1.25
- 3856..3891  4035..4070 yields 1.31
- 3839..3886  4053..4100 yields 1.33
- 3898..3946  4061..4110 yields 1.35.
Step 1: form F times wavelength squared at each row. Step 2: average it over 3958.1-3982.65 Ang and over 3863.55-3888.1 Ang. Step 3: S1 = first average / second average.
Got 0.93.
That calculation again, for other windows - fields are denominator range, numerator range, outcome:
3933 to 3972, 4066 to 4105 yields 1.37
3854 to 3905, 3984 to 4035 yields 1.27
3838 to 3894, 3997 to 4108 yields 1.33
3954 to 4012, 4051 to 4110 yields 1.19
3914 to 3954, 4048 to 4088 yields 1.35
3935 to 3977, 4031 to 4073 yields 1.32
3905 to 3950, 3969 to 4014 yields 1.18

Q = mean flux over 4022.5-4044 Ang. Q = 1.82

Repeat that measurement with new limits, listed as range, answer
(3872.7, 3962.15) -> 1.48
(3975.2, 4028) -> 1.74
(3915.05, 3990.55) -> 1.4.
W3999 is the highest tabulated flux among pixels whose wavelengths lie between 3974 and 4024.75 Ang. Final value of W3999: 2.511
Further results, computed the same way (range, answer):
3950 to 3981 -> 1.738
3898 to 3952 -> 1.802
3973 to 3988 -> 1.615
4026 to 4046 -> 2.103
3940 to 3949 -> 1.579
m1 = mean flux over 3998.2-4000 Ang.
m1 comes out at 1.88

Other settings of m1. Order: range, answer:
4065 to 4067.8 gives 1.79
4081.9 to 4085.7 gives 1.99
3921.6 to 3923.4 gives 1.38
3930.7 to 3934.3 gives 1.01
